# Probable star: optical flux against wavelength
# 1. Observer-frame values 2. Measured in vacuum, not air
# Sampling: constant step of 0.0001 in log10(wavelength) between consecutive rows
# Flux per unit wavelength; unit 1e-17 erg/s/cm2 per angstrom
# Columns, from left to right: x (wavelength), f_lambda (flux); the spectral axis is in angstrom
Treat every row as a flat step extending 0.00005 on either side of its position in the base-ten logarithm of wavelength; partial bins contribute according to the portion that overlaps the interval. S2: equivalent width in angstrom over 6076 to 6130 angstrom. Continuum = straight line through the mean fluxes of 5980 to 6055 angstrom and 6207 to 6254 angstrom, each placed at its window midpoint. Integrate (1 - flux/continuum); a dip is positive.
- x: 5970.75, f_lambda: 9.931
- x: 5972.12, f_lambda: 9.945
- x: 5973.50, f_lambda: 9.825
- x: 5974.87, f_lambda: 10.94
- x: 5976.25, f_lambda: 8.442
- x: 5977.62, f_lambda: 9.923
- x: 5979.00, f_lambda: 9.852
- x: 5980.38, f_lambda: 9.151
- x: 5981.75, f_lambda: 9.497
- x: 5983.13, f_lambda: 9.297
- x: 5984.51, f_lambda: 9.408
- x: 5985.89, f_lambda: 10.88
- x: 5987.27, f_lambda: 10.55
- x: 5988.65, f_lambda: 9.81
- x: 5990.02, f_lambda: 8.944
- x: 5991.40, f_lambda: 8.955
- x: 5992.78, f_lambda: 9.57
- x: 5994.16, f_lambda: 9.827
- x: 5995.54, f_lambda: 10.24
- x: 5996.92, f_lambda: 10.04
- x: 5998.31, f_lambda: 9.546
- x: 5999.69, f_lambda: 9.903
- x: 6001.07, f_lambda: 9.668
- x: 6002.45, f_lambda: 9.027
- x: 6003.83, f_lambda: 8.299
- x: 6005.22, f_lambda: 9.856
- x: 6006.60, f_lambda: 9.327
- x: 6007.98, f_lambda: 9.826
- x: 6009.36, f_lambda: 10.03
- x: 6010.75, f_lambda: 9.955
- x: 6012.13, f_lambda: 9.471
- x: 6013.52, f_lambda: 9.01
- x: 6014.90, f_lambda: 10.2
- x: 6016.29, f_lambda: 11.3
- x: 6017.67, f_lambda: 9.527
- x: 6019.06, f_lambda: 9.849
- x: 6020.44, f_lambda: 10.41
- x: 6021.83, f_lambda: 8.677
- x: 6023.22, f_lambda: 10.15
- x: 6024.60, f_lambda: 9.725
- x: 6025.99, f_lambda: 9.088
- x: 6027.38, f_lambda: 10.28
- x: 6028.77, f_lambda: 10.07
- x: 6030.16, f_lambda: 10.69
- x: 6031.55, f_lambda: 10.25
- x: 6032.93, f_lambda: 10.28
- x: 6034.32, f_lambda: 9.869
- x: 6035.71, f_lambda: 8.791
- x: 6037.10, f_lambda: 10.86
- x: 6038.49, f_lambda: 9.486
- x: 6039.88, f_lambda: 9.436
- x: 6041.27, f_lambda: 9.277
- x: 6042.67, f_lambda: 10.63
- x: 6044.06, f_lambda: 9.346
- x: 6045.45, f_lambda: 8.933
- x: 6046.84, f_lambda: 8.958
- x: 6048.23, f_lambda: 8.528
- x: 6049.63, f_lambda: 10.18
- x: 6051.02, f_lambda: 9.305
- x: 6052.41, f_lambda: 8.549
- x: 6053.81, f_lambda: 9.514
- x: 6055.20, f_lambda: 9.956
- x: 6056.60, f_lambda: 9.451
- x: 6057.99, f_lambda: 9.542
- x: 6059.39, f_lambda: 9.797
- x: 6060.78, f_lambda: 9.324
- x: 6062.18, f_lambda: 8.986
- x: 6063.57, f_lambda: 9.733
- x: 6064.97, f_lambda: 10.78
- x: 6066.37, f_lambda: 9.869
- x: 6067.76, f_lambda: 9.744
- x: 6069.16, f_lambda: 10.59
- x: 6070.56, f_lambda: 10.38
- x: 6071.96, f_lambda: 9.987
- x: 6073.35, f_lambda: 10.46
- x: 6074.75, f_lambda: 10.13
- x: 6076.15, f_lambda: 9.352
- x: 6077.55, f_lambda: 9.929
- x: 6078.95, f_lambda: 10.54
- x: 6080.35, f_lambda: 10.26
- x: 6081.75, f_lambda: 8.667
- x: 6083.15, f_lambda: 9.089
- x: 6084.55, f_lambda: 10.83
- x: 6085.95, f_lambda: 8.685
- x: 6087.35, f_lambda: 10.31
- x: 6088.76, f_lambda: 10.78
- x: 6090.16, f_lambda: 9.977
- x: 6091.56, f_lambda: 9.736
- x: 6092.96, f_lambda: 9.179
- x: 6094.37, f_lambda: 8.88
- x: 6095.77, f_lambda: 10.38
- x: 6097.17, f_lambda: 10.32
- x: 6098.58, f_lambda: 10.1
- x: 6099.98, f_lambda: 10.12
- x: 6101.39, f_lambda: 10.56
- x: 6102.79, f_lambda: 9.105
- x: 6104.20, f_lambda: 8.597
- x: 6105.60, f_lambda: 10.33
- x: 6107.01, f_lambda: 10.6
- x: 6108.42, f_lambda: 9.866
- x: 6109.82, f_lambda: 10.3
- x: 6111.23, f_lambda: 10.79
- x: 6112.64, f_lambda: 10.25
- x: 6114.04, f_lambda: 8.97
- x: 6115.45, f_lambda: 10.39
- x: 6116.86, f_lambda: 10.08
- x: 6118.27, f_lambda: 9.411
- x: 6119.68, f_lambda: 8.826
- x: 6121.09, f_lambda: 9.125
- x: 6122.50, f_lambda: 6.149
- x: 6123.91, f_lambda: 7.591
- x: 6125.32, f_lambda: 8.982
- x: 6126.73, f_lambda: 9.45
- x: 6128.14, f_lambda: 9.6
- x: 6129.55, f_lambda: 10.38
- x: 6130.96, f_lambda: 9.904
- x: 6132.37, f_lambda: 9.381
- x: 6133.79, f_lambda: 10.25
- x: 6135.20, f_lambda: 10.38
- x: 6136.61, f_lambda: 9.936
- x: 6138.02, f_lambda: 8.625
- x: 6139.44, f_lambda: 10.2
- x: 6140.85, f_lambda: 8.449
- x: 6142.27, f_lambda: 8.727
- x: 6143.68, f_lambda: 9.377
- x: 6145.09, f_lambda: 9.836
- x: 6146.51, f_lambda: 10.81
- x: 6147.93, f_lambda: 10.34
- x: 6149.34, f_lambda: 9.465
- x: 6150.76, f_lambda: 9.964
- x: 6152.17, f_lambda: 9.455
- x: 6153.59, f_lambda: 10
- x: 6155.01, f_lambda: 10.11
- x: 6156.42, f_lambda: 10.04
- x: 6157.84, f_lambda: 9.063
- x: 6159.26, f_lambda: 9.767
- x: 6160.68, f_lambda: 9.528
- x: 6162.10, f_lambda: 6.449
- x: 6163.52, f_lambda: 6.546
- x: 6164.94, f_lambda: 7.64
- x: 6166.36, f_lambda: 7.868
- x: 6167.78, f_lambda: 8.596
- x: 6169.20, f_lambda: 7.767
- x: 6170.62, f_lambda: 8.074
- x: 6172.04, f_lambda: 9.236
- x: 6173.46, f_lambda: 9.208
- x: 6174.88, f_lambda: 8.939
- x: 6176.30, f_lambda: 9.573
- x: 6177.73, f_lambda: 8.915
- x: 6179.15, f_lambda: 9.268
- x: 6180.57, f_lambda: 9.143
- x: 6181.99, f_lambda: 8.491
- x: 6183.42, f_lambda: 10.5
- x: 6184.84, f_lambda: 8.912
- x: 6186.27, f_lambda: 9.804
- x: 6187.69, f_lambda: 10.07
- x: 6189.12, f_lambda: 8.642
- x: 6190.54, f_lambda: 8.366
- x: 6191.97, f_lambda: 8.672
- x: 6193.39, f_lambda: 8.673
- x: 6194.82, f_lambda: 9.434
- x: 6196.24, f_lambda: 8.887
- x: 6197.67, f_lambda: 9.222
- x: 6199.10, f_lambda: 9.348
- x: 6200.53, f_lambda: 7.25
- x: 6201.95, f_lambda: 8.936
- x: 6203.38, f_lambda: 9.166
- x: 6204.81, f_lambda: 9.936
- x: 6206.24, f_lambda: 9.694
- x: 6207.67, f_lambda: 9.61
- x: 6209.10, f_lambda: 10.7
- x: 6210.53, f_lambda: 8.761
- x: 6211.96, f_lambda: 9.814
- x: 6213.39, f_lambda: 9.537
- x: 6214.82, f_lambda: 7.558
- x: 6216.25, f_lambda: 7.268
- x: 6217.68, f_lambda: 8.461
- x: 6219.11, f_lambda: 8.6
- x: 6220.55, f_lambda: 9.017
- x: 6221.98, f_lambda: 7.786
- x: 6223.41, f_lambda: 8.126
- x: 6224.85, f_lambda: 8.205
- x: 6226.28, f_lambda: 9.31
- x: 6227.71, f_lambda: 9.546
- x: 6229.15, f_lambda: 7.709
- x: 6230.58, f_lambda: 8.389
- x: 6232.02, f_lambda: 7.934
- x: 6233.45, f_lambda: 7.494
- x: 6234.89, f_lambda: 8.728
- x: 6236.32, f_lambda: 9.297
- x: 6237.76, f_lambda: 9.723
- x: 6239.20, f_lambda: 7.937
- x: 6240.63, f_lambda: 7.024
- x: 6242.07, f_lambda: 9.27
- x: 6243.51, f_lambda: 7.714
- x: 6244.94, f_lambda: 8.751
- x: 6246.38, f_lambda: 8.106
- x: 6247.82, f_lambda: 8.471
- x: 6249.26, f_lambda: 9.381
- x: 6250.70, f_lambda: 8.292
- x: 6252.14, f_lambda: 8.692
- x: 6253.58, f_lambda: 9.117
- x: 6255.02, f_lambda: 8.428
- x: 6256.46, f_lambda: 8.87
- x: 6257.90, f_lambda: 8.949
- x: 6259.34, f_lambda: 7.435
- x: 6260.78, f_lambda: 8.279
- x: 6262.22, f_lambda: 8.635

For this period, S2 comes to -2.4 angstrom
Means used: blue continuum 9.68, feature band 9.65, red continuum 8.61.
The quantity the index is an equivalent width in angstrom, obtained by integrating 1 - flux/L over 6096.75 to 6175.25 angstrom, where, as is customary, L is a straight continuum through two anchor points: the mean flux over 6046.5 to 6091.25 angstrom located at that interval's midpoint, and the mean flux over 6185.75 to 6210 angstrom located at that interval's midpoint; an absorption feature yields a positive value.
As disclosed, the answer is 1.0 angstrom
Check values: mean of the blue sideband 9.76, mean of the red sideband 9.19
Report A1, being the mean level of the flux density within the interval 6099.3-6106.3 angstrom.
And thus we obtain 9.74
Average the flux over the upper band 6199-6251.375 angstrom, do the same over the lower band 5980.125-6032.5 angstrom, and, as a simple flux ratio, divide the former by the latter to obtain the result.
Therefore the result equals 0.89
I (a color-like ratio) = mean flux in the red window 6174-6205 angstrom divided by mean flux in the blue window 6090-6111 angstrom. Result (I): 0.92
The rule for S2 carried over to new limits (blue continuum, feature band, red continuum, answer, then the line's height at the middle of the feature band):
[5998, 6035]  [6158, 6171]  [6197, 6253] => 1.4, 9.01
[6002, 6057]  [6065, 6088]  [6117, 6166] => -1.1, 9.48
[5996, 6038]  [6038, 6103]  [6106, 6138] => -0.5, 9.68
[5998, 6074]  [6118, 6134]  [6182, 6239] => 0.4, 9.29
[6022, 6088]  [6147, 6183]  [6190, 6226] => 0.6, 9.1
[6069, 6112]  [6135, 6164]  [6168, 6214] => 0.3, 9.47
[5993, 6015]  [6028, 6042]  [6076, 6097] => -0.3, 9.69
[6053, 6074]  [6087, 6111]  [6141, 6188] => -0.9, 9.6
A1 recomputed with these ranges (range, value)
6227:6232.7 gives 8.39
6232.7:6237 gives 8.51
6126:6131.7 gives 9.84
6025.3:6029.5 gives 9.81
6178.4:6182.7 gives 8.99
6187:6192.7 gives 8.93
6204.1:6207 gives 9.81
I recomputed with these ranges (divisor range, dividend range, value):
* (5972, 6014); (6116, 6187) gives 0.95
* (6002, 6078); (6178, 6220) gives 0.93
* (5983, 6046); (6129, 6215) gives 0.94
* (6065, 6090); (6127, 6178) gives 0.92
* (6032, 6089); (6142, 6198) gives 0.93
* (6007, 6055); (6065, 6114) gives 1.02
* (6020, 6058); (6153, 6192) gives 0.92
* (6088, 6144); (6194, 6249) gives 0.91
